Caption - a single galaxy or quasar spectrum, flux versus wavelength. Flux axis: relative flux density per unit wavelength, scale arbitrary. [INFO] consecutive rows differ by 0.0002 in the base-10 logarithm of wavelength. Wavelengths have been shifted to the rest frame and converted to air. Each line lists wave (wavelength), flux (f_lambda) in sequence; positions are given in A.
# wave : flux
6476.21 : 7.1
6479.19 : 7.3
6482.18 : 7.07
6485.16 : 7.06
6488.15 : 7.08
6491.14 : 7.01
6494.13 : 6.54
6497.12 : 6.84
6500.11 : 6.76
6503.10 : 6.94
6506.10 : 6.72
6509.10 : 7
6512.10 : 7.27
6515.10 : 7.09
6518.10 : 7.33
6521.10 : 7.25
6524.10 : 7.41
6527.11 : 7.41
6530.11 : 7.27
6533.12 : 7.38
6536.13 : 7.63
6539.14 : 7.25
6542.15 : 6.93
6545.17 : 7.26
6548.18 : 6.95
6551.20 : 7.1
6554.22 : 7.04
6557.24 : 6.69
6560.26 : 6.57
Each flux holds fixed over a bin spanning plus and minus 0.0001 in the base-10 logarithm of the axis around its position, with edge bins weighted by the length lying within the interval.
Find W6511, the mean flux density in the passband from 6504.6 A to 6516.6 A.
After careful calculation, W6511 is 7.02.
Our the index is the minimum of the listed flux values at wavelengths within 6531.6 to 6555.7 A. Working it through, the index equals 6.93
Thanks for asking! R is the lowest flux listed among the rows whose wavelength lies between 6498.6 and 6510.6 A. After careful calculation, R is 6.72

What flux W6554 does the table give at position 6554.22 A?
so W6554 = 7.04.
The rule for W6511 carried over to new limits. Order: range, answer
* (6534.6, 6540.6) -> 7.44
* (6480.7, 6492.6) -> 7.06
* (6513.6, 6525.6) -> 7.27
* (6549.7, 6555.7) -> 7.07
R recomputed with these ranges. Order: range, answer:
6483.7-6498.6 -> 6.54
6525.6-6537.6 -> 7.27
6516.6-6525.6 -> 7.25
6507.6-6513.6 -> 7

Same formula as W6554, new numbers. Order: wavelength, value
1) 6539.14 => 7.25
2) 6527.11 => 7.41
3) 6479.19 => 7.3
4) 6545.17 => 7.26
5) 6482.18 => 7.07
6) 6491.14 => 7.01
